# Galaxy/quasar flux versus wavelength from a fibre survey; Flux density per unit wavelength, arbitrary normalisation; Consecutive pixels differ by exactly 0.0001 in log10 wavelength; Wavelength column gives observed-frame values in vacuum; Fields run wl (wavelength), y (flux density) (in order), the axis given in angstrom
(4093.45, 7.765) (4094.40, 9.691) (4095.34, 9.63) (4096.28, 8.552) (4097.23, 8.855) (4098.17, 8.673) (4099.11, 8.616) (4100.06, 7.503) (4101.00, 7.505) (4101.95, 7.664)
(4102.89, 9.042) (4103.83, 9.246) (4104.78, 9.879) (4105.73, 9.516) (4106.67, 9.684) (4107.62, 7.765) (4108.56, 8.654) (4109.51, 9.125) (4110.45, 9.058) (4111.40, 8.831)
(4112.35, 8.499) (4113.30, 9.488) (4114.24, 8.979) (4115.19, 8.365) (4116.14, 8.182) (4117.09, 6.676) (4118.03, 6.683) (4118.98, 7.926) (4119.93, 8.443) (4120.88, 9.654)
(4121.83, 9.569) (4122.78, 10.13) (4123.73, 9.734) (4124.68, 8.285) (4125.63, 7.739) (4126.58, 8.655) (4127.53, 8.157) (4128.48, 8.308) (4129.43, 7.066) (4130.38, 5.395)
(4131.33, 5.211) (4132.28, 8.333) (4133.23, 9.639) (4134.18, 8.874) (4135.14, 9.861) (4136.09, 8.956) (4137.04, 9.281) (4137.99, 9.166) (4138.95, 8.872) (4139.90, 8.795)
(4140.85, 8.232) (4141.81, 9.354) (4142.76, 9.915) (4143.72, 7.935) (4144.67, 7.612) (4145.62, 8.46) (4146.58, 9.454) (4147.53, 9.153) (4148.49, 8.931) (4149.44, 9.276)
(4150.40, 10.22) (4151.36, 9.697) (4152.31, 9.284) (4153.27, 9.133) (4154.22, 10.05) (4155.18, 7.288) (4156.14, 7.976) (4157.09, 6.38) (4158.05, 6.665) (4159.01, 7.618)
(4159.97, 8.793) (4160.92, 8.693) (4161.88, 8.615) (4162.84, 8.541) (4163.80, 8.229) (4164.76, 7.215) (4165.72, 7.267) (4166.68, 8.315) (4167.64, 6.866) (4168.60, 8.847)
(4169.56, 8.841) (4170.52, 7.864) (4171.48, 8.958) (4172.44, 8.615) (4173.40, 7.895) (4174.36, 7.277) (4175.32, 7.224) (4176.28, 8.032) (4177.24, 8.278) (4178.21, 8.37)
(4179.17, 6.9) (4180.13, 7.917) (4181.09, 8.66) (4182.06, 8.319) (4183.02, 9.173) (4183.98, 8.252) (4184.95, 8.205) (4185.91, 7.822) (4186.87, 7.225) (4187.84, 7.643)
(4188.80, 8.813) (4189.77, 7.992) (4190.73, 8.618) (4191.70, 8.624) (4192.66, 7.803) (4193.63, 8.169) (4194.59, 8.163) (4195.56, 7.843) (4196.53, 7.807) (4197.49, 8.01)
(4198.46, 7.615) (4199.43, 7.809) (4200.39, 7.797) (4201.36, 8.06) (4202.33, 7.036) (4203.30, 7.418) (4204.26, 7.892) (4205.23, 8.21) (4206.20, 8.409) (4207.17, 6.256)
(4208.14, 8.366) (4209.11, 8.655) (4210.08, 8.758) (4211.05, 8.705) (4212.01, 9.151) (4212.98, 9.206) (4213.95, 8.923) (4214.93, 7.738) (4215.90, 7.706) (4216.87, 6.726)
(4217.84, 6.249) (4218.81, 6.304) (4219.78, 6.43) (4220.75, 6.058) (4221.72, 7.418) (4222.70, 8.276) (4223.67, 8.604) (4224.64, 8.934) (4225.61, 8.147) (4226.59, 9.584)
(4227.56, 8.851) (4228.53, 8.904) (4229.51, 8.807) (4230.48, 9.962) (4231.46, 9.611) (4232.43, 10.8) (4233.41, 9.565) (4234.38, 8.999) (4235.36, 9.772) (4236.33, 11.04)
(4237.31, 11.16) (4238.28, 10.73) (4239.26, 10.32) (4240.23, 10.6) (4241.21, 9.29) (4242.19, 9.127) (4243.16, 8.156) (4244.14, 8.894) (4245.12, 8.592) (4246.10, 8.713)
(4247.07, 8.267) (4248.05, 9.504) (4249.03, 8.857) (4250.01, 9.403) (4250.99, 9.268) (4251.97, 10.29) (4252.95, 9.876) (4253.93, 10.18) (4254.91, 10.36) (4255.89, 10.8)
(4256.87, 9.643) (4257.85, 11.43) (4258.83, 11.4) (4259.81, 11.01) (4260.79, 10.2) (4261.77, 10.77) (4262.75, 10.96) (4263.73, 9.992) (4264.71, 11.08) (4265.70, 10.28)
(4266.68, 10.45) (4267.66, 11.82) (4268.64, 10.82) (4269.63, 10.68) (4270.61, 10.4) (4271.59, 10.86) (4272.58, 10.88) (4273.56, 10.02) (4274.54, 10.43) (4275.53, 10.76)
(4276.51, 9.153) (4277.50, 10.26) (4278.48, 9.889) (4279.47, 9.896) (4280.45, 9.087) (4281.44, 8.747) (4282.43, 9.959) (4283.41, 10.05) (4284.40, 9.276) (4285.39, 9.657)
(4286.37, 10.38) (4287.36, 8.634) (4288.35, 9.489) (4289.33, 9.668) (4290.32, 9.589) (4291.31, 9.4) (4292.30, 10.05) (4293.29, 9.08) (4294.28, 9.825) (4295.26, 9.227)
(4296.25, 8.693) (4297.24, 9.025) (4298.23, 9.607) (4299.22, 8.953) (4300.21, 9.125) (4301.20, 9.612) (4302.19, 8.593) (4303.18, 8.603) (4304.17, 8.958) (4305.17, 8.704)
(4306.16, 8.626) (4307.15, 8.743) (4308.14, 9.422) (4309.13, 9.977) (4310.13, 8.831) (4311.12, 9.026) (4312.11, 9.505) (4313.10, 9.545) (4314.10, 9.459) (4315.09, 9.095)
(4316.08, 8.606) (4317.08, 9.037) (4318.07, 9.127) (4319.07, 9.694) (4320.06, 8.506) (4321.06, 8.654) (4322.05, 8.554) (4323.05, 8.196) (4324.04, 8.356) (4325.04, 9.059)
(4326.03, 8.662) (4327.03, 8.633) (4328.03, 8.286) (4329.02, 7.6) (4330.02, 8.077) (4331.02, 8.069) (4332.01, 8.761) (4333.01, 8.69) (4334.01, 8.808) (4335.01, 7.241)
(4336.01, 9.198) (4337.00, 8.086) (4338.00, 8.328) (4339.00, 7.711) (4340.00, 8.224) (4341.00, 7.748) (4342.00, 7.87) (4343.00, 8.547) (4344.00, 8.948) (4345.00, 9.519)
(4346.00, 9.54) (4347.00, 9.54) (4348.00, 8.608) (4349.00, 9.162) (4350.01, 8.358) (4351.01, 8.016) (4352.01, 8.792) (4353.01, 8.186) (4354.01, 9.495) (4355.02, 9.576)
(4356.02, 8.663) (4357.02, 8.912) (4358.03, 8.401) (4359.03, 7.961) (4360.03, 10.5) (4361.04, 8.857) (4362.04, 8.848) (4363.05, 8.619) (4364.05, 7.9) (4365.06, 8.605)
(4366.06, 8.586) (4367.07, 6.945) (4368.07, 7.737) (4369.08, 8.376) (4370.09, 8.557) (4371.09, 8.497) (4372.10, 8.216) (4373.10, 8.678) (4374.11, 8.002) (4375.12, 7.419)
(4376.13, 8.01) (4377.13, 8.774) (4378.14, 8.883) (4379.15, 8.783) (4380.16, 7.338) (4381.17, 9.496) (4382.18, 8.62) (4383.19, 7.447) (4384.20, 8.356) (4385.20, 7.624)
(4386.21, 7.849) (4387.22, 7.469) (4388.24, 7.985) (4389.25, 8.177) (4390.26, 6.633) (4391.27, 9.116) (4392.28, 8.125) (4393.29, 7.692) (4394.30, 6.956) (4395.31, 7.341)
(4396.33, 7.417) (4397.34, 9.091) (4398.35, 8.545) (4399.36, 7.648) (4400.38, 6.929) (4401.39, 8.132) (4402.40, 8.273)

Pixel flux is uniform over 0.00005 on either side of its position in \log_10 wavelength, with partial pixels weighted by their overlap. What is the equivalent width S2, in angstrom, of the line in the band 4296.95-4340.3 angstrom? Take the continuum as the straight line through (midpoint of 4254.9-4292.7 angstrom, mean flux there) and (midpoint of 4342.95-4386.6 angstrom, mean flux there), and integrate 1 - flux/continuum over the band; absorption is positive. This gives 2.90 angstrom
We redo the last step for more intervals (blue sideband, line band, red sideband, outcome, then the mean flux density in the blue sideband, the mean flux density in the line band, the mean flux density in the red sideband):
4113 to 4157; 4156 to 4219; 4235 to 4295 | 8.1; 8.6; 7.98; 9.99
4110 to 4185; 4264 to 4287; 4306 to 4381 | -4.5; 8.4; 10.2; 8.62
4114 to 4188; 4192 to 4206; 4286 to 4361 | 1.0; 8.34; 7.85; 8.88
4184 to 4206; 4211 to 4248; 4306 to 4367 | -3.1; 7.95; 8.81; 8.71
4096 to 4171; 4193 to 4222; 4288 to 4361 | 2.9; 8.5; 7.77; 8.86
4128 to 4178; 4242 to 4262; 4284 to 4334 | -2.2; 8.36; 9.75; 9.02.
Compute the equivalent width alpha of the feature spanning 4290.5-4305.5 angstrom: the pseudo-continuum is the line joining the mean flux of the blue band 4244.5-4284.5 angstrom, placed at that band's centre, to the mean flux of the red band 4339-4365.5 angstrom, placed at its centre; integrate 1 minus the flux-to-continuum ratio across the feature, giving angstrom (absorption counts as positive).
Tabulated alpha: 0.6 angstrom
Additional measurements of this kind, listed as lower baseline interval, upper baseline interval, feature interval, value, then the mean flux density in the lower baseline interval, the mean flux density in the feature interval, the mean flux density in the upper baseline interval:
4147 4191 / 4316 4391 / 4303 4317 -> -1.14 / 8.26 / 9.08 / 8.45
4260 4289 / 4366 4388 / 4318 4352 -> 1.67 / 10.2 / 8.54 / 8.15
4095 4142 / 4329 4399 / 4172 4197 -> 1.30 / 8.56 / 8.06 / 8.36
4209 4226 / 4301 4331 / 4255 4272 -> -4.92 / 7.87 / 10.7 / 8.84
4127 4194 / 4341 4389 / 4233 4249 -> -2.20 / 8.31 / 9.53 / 8.48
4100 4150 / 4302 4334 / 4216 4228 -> 1.47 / 8.59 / 7.63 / 8.8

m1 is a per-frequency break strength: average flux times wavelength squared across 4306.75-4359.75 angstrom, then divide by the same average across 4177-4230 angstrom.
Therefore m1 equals 1.2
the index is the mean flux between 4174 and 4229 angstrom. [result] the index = 7.99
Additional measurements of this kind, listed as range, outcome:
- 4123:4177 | 8.38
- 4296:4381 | 8.66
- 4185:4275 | 9.05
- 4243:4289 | 10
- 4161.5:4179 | 8.04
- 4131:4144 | 8.79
